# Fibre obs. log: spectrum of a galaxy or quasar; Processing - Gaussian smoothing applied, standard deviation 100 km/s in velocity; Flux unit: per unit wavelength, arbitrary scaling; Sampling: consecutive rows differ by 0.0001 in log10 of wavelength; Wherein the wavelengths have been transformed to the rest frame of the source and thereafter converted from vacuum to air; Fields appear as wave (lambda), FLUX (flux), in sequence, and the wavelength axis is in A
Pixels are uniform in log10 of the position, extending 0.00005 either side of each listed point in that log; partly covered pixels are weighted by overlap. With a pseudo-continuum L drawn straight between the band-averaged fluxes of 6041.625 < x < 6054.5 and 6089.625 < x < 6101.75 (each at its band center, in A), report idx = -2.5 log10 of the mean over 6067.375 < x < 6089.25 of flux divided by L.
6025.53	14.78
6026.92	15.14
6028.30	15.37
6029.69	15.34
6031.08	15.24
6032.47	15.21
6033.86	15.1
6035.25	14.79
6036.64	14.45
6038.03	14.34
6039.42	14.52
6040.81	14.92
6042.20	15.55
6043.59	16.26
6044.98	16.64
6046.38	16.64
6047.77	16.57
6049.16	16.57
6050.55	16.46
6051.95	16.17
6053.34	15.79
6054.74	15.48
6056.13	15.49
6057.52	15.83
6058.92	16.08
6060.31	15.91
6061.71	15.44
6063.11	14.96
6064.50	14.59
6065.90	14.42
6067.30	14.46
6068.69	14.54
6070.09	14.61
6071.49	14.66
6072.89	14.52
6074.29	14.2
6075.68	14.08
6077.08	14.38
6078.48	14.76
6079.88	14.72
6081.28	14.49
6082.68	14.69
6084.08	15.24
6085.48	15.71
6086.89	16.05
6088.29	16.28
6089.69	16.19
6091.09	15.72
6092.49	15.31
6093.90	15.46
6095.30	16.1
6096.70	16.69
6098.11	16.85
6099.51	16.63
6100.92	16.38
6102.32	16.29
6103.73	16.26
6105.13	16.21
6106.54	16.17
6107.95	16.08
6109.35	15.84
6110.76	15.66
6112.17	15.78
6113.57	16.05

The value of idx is 0.09 mag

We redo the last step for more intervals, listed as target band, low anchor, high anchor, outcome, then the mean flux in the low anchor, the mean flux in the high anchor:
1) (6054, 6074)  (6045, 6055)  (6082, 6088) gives 0.06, 16.3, 15.5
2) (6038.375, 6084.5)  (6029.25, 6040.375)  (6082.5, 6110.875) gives 0.01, 14.9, 16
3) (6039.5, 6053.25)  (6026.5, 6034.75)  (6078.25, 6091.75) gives -0.06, 15.2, 15.4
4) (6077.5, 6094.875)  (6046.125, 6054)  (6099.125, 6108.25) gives 0.06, 16.4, 16.3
